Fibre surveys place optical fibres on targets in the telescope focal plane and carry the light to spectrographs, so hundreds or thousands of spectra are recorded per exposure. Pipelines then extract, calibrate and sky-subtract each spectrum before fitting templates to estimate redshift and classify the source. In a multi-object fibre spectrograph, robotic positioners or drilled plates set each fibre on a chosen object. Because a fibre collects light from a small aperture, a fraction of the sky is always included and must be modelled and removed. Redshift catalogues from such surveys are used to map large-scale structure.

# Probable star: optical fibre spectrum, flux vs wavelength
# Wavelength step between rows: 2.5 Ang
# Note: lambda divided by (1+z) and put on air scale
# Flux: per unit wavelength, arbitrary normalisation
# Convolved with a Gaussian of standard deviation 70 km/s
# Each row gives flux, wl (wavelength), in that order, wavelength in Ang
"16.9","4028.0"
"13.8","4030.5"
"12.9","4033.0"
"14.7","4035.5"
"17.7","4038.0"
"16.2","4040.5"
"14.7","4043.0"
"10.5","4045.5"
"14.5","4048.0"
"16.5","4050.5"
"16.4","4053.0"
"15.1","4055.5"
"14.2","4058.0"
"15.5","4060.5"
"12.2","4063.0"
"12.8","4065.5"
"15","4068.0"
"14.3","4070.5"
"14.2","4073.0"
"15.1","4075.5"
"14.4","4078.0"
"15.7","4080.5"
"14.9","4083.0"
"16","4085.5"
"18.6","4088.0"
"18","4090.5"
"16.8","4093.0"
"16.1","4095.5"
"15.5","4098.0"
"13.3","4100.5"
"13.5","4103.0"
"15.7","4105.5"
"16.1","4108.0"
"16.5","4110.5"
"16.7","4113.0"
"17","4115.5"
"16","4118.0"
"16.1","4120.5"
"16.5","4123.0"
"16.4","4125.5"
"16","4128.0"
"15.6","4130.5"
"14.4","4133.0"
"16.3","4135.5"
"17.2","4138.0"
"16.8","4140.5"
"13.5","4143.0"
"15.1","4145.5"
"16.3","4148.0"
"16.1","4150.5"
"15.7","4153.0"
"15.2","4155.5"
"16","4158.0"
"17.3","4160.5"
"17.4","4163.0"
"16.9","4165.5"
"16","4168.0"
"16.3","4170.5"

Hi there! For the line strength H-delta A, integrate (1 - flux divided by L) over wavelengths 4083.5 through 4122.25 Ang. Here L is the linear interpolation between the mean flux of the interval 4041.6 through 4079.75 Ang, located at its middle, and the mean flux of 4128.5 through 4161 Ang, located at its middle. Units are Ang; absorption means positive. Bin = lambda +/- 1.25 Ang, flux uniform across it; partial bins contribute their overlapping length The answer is -2.6 Ang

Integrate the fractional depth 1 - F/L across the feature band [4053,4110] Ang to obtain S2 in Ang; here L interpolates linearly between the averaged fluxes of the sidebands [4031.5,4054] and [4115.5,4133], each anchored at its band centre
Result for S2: 0.92 Ang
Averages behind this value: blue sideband 14.9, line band 15.2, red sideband 16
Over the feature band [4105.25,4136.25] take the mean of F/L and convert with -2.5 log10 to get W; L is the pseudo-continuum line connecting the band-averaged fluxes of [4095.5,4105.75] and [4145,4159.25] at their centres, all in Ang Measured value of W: -0.07 mag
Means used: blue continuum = 14.6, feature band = 16.1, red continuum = 15.8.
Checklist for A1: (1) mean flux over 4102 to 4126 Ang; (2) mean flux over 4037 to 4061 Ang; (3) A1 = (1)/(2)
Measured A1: 1.06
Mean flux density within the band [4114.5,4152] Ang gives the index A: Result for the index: 15.9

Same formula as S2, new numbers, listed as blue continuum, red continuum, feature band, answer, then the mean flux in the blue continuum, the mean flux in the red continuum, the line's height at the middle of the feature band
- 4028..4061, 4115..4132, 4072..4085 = 0.4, 14.9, 16.2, 15.4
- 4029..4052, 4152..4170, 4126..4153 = 0.5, 14.7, 16.4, 16.1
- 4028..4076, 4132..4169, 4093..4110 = 0.1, 14.6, 16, 15.3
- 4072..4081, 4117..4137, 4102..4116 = -0.3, 14.8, 15.9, 15.5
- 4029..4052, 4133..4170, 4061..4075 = 1.1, 14.7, 16.1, 15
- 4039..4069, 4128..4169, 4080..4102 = -1.5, 14.5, 16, 15.1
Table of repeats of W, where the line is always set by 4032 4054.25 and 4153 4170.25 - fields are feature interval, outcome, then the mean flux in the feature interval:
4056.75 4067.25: 0.11 mag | 13.7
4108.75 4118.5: -0.05 mag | 16.6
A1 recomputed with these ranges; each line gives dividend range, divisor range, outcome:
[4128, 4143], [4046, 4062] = 1.05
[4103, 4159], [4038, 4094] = 1.05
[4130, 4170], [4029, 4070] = 1.10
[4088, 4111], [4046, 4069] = 1.09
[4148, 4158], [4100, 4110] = 1.06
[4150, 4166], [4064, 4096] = 1.06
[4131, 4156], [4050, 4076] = 1.07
